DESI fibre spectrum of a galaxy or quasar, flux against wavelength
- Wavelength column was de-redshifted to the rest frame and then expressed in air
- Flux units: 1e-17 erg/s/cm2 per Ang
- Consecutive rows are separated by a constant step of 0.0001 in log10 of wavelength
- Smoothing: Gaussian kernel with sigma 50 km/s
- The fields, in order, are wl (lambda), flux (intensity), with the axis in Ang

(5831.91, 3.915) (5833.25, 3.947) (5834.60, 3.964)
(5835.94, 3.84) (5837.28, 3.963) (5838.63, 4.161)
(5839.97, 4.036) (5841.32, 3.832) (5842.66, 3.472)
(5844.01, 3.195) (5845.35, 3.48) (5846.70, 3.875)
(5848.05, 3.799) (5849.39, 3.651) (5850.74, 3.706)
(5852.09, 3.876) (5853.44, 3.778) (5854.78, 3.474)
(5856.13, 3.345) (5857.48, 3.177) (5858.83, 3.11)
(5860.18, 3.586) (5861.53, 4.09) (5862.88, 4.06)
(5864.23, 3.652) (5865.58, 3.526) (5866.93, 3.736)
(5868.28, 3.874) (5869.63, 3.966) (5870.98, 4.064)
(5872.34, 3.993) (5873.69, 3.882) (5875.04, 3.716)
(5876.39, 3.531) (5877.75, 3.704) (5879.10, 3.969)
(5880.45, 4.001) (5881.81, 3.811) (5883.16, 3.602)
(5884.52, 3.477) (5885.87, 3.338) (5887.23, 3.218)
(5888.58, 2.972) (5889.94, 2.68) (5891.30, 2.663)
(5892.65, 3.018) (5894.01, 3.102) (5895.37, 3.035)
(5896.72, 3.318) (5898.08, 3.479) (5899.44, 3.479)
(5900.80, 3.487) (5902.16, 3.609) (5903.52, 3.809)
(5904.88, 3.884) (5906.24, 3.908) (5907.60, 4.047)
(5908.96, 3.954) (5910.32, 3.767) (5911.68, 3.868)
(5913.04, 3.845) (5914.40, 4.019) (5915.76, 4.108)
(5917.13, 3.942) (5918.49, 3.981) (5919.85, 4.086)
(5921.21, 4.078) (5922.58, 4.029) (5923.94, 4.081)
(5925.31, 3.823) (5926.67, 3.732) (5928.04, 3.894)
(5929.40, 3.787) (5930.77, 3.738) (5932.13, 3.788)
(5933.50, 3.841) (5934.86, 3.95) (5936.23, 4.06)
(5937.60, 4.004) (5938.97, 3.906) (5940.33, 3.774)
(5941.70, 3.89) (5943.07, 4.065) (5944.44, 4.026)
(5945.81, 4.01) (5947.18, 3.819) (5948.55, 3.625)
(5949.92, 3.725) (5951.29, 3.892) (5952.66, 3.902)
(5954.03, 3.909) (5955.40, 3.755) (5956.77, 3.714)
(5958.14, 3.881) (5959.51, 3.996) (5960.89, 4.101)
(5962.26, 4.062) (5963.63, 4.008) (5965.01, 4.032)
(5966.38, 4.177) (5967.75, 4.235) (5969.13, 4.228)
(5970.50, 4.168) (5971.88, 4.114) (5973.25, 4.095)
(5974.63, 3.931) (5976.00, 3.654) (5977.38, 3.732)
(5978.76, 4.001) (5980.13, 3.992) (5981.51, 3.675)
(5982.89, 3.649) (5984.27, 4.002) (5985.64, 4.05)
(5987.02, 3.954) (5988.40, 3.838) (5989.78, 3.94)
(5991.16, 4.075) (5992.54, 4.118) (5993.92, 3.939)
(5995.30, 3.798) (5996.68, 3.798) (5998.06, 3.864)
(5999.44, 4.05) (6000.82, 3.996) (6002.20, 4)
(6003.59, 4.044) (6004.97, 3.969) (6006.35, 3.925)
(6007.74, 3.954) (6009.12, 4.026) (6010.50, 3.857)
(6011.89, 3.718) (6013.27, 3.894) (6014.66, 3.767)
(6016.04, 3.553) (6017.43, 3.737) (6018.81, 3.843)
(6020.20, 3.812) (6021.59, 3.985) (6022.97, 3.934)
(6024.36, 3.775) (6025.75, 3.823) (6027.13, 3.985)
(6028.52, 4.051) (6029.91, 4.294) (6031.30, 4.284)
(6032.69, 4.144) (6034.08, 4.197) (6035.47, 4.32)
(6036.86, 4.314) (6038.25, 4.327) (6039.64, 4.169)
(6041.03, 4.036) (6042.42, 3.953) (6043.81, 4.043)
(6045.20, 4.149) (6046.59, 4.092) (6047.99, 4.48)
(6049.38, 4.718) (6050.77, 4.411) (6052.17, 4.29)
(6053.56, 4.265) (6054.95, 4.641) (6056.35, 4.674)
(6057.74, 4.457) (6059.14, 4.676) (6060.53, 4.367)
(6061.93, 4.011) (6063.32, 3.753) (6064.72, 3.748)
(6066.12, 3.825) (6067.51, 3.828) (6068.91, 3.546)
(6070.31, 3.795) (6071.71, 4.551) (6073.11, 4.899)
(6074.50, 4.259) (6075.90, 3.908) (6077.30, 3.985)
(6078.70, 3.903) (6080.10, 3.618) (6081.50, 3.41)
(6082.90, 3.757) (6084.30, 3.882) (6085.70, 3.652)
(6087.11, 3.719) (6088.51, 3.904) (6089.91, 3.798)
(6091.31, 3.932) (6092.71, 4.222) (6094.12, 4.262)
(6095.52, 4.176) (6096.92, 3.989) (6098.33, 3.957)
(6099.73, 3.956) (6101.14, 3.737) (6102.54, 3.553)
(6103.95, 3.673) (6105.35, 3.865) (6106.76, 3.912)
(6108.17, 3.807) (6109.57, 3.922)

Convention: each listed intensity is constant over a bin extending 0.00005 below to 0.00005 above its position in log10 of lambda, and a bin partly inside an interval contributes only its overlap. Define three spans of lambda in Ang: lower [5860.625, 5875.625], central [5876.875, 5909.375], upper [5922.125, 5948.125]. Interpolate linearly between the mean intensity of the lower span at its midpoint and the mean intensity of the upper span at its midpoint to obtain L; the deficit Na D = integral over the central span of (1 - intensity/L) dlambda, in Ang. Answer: 3.4 Ang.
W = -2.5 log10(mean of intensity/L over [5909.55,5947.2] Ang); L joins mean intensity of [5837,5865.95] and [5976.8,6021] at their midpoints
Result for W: -0.04 mag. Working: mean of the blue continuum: 3.67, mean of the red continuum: 3.89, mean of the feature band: 3.93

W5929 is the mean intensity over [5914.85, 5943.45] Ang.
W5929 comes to 3.93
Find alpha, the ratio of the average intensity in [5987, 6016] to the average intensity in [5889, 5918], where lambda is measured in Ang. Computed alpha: 1.1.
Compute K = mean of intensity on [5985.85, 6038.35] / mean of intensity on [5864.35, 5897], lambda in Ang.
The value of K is 1.13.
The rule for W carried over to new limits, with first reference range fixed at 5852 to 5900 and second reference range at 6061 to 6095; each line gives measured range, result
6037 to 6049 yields -0.09 mag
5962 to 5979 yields -0.09 mag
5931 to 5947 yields -0.08 mag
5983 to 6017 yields -0.04 mag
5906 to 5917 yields -0.10 mag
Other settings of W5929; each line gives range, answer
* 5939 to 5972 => 3.96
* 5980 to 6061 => 4.06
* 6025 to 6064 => 4.25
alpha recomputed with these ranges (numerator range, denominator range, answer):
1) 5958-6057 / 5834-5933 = 1.09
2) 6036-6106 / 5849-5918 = 1.12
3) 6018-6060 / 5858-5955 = 1.13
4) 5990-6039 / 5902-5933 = 1.02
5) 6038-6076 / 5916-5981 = 1.07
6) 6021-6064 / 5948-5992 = 1.07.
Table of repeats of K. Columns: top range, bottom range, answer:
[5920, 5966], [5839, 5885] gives 1.05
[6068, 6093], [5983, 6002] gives 0.99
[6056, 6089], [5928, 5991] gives 1.02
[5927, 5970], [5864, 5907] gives 1.11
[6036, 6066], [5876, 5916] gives 1.20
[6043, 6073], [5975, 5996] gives 1.08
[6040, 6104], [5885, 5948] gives 1.09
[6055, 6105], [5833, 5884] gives 1.07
